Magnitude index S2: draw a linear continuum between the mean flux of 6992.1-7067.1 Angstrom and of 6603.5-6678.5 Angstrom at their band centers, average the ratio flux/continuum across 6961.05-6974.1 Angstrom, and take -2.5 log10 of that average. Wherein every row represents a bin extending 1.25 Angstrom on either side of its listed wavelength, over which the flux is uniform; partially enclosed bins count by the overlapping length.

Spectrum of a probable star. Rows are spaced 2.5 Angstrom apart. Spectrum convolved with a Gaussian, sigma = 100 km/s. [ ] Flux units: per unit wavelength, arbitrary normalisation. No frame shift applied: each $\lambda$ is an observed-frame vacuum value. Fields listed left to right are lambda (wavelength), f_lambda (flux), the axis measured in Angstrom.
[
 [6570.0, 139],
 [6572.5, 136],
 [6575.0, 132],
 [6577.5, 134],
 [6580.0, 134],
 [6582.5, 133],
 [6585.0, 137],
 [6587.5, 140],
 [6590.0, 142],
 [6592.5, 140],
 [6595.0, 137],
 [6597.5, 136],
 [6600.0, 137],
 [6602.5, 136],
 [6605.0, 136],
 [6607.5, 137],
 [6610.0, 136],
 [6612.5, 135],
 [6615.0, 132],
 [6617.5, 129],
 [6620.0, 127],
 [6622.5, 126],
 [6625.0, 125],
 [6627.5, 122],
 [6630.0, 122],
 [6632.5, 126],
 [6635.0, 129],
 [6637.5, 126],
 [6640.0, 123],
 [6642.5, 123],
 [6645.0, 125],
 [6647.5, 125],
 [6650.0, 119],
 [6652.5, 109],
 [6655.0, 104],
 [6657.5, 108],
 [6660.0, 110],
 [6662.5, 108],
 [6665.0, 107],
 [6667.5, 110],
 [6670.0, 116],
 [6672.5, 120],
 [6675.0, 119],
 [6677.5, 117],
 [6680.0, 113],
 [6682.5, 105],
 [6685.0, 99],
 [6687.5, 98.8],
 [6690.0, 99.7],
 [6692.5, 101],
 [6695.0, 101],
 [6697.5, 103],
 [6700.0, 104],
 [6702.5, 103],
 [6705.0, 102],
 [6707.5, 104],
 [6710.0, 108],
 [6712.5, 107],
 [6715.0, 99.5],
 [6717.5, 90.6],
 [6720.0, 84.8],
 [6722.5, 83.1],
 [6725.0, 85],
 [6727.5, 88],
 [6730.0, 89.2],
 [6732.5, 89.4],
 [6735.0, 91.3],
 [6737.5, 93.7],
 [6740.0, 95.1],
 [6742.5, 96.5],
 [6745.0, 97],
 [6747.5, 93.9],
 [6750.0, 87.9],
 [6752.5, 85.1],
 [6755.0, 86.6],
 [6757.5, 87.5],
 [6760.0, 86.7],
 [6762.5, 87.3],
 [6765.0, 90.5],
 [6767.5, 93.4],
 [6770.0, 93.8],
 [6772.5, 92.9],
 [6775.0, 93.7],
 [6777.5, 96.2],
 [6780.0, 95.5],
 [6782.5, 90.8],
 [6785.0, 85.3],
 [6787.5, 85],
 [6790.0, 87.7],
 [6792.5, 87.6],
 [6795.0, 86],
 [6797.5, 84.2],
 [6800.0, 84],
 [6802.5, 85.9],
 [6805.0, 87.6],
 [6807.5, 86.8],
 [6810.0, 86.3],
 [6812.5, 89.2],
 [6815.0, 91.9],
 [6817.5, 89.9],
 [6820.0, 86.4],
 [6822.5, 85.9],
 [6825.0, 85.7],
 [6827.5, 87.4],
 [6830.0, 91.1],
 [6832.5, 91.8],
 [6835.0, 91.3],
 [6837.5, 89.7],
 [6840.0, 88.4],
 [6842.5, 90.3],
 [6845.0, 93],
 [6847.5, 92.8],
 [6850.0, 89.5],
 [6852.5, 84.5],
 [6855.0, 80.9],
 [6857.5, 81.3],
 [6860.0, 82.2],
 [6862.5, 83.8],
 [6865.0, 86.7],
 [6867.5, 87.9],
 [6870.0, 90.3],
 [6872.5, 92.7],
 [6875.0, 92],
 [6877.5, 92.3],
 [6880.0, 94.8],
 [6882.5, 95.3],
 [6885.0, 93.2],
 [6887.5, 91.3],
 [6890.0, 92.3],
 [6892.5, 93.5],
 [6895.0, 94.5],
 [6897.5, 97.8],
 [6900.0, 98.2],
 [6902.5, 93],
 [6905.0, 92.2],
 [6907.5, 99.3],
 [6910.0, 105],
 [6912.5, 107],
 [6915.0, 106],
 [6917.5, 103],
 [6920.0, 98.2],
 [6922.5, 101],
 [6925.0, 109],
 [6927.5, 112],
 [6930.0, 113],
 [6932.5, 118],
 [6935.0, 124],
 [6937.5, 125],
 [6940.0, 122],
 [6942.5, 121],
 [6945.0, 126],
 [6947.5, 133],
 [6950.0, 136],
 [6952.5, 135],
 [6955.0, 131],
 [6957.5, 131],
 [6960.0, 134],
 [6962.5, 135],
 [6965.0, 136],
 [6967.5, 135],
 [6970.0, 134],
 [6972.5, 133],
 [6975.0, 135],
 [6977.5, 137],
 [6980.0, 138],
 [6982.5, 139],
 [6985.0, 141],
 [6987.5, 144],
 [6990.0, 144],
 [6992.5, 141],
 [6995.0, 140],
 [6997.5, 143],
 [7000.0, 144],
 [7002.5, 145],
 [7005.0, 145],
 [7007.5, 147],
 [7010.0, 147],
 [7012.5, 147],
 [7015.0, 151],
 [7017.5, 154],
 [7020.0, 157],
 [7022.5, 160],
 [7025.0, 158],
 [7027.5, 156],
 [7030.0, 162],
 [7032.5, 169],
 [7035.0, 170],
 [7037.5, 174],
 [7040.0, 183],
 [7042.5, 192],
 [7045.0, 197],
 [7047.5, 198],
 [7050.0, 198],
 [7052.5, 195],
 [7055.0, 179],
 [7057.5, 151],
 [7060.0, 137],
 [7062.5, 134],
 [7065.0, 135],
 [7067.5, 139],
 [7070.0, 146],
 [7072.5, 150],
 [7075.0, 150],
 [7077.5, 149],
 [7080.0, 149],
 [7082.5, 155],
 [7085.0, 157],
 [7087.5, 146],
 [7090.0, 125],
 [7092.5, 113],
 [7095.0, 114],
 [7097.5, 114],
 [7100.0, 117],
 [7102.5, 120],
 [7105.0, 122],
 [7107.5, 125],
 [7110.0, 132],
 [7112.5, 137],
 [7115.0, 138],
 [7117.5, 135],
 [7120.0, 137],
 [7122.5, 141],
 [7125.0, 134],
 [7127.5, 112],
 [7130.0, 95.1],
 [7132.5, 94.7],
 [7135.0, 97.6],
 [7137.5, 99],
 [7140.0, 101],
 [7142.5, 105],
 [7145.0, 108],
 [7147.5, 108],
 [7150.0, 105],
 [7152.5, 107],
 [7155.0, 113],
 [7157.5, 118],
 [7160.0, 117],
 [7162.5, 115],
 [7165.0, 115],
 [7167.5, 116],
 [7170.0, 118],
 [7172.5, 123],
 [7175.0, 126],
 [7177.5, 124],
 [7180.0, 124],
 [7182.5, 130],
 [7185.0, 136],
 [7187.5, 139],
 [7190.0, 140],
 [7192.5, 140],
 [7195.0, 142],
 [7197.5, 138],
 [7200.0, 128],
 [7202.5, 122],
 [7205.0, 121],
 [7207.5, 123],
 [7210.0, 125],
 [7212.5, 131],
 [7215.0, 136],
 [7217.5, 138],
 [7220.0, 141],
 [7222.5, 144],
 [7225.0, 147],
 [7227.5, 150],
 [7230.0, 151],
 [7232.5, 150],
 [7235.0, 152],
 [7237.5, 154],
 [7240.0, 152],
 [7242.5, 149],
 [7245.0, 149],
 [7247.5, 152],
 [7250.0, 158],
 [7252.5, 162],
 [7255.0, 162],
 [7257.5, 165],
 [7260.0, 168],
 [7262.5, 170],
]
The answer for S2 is 0.15 mag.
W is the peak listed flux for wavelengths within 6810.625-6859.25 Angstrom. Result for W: 93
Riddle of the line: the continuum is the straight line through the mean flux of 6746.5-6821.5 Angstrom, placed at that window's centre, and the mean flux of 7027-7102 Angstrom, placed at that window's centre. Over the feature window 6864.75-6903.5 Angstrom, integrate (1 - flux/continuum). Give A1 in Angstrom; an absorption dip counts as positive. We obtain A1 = 6.7 Angstrom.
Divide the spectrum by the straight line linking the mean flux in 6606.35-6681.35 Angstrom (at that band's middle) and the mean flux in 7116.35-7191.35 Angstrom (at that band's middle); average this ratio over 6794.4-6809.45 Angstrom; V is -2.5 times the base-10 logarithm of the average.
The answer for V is 0.36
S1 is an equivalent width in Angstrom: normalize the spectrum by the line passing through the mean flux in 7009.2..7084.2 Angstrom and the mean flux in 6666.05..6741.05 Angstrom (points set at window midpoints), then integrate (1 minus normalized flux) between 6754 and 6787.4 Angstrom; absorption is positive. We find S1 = 6.5 Angstrom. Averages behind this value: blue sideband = 101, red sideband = 161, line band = 90.6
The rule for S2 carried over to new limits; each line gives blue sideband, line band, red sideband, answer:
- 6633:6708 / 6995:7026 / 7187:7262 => -0.14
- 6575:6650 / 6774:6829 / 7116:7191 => 0.39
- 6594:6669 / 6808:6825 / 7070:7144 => 0.38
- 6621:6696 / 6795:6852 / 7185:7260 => 0.36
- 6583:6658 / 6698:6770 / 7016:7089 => 0.42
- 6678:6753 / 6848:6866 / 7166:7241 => 0.27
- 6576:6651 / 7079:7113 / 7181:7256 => 0.08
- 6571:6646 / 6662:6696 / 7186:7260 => 0.23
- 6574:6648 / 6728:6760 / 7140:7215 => 0.38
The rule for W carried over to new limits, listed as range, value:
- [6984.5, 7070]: 198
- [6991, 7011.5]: 147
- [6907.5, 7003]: 145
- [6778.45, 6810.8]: 95.5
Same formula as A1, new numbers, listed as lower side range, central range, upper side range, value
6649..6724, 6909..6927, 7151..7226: 1.72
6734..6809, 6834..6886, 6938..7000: 9.89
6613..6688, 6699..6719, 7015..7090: 3.56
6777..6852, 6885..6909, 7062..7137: 1.42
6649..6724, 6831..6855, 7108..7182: 4.29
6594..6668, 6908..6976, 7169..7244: 4.72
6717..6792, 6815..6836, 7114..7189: 1.37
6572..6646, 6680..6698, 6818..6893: 2.46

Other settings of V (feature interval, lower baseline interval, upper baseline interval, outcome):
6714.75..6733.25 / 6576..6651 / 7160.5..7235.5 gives 0.43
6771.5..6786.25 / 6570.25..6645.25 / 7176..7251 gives 0.40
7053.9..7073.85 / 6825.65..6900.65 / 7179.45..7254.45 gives -0.22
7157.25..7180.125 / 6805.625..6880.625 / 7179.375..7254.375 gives 0.13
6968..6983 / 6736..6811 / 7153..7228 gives -0.24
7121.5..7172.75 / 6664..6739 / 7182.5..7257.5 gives 0.23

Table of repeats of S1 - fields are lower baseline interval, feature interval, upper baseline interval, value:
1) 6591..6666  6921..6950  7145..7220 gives 1.36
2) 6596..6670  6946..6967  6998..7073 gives 2.67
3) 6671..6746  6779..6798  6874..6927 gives 2.13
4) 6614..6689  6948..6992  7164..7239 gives -3.20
